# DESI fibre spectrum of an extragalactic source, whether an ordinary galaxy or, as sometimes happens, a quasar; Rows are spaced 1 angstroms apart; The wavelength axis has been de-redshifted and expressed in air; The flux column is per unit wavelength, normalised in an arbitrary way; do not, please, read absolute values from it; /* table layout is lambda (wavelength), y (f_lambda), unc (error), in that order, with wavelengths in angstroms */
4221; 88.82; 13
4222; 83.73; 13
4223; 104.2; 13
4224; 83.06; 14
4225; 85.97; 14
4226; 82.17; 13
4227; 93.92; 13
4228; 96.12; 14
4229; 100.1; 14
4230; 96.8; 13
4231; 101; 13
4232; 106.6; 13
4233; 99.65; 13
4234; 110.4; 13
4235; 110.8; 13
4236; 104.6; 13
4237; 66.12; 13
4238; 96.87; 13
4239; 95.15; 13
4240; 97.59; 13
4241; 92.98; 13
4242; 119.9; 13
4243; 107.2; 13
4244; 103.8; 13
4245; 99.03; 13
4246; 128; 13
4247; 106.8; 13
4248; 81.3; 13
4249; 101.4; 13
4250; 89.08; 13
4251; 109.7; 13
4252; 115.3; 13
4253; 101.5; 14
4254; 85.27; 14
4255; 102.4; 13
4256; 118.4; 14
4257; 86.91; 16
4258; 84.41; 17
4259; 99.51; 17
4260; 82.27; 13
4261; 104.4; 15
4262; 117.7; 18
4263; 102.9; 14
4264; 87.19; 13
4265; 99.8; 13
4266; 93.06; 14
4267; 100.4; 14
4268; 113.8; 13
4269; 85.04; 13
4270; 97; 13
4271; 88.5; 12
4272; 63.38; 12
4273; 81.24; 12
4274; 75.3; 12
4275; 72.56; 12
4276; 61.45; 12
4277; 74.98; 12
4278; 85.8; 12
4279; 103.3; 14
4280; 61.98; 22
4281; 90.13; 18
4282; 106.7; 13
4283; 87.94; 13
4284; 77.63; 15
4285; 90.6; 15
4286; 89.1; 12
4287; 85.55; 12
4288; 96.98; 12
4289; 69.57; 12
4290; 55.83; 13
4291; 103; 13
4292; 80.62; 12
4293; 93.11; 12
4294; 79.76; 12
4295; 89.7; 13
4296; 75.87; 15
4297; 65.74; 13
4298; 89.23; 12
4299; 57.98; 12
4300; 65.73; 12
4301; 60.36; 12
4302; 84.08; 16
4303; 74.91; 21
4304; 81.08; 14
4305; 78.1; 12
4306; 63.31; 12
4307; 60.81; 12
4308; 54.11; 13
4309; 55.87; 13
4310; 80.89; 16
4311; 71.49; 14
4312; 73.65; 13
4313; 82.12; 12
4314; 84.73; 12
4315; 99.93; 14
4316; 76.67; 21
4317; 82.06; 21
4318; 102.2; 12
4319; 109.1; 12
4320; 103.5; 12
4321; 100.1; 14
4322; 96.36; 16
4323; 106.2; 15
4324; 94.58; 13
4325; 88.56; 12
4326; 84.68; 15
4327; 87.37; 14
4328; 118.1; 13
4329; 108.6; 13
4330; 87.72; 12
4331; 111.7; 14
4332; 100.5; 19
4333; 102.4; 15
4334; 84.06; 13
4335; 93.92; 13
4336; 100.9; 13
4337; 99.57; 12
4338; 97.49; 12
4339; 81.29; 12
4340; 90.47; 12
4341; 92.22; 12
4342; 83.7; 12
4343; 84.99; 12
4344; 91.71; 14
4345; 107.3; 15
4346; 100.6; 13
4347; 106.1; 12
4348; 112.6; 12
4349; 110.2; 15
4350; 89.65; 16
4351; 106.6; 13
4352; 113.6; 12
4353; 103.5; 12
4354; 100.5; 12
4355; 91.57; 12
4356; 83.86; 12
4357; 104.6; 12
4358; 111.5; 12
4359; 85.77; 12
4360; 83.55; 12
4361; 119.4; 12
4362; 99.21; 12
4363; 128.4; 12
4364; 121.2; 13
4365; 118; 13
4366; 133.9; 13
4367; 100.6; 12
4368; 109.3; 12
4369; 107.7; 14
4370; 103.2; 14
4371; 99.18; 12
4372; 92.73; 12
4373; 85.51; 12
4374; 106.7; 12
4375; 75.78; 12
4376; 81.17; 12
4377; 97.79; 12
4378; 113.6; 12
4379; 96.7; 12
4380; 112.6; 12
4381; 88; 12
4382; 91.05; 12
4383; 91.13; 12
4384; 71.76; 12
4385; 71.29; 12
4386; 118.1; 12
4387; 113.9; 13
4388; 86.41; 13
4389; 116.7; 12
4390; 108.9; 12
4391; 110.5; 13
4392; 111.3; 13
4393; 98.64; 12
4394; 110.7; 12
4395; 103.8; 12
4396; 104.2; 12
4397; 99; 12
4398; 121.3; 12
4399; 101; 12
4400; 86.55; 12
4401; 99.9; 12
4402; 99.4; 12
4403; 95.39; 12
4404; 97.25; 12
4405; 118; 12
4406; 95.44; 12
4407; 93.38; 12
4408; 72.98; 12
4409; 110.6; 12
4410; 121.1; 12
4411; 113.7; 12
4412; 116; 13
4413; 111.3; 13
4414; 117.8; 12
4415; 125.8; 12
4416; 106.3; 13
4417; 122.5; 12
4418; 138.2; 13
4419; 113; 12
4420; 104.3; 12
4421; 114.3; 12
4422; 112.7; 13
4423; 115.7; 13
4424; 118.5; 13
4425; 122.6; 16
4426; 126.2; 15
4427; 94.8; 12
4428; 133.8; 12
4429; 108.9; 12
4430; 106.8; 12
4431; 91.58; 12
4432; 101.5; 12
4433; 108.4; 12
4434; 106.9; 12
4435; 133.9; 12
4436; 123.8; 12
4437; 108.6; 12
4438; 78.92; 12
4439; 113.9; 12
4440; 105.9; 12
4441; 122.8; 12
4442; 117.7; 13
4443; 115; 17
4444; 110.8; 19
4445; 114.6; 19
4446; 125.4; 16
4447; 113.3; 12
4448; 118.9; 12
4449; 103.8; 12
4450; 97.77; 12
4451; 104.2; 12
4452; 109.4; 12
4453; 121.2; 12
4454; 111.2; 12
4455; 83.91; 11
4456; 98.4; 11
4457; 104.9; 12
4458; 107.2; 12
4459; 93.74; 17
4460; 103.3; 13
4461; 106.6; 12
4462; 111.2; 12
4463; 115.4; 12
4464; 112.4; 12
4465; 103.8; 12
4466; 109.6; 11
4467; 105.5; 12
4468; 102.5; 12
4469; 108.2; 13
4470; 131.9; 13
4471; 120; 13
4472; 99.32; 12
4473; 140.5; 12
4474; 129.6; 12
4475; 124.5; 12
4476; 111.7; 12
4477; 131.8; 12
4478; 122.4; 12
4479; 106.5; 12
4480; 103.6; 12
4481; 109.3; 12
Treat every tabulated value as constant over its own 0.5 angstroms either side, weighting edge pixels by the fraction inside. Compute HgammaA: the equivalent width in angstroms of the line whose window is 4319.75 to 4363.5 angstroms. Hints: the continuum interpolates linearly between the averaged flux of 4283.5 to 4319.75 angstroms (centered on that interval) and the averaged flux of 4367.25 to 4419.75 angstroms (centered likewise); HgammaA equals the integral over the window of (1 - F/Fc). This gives -4.6 angstroms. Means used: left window 79.1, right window 103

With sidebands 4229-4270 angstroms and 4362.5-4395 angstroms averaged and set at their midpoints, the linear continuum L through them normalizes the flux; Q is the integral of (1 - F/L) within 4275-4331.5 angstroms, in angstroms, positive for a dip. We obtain 9.60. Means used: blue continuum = 100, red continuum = 102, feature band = 83.8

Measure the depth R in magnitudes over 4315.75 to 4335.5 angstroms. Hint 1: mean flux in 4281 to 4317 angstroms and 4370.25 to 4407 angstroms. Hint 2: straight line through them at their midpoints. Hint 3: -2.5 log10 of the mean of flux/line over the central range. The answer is -0.15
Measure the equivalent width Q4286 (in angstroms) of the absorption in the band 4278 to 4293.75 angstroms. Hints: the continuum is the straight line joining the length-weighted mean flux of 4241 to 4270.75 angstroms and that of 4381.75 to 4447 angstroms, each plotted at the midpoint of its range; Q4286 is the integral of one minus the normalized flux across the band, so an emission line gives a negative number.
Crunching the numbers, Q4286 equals 2.5 angstroms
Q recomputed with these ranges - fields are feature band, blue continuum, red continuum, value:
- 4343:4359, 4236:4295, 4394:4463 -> -0.02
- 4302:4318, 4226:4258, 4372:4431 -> 4.14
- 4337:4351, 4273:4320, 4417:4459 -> -0.94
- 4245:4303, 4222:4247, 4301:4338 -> 3.39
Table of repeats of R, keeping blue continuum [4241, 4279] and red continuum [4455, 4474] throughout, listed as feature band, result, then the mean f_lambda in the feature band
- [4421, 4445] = -0.049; 112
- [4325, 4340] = 0.043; 96.5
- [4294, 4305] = 0.294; 74.9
